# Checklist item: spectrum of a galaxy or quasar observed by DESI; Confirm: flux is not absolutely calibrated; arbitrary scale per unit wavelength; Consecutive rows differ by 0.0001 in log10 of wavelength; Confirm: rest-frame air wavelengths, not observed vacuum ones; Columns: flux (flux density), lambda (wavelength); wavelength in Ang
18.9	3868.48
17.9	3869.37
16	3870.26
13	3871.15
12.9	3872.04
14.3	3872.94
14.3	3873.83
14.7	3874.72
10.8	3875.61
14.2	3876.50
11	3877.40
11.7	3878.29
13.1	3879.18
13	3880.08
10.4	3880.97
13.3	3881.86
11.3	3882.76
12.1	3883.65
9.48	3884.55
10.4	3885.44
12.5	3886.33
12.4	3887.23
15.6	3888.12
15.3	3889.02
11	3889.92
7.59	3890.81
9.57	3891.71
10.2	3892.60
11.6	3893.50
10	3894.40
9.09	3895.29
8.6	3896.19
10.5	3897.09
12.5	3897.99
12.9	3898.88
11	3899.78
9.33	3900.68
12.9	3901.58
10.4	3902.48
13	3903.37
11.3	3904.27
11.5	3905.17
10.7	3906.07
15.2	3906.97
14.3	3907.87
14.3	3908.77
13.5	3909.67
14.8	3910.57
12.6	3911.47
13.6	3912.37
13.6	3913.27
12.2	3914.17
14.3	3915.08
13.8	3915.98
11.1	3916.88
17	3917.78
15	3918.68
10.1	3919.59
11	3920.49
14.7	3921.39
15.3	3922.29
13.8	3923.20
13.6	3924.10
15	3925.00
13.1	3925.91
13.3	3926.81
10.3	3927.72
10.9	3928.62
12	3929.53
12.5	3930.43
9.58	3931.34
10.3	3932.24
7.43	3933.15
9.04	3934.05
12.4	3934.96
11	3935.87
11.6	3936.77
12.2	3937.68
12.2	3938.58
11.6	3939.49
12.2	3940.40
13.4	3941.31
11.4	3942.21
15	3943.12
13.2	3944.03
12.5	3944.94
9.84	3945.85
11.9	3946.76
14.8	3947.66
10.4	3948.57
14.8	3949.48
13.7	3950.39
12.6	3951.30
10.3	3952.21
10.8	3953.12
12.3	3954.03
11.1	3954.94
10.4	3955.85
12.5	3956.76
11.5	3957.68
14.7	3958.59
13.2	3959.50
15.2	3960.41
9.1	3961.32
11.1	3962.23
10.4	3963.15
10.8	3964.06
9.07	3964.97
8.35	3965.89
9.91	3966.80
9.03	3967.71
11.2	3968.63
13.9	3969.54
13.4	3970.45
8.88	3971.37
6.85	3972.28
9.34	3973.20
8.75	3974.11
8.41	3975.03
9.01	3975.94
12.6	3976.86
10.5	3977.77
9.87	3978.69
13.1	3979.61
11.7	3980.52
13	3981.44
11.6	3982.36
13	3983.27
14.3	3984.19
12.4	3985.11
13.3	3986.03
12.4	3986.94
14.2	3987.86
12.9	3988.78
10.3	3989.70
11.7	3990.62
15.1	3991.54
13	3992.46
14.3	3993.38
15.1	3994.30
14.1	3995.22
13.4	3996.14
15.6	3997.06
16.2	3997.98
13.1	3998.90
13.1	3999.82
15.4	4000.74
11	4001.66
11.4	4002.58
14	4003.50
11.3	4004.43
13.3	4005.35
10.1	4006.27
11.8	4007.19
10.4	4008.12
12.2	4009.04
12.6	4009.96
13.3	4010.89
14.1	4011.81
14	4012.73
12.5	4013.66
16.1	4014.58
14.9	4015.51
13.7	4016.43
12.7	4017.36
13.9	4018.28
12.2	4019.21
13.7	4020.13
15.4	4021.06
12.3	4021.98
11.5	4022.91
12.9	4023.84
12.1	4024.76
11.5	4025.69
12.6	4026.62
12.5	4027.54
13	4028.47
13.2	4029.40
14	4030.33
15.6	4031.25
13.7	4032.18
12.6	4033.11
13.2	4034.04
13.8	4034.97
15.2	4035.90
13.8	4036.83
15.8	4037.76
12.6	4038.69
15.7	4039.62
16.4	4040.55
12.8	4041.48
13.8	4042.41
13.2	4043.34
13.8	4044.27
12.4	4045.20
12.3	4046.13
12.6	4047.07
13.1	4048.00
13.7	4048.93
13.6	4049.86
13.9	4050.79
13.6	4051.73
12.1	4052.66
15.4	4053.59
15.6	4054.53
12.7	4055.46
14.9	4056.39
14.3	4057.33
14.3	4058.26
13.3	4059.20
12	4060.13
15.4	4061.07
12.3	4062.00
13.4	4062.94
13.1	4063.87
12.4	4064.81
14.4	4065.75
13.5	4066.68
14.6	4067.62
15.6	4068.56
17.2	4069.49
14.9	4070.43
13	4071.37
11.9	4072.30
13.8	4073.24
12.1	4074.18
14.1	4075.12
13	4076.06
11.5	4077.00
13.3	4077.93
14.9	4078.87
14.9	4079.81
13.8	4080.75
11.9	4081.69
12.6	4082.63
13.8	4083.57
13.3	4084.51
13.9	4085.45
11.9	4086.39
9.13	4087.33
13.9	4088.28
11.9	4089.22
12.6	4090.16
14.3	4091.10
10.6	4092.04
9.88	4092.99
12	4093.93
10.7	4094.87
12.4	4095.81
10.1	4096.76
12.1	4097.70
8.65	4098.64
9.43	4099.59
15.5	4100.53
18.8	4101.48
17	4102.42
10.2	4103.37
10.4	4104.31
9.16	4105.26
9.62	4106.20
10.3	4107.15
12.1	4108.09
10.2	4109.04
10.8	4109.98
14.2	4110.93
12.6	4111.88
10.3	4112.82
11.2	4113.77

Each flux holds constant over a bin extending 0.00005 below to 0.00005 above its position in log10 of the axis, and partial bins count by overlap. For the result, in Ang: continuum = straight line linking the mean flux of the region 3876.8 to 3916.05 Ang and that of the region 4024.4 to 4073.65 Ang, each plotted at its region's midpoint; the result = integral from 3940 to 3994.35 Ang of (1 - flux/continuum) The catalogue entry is 4.15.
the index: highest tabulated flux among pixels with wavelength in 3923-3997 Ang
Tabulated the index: 15.2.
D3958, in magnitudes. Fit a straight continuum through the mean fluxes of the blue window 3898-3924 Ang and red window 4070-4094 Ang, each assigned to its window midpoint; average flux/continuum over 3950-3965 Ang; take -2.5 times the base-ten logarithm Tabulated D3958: 0.10 mag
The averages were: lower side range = 13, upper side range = 12.8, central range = 11.8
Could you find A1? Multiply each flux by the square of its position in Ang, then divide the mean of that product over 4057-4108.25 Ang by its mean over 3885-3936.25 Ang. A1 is 1.15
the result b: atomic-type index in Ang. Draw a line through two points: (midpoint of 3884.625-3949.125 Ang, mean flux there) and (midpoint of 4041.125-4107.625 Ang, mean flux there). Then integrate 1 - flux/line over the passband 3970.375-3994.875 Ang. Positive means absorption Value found 1.37 Ang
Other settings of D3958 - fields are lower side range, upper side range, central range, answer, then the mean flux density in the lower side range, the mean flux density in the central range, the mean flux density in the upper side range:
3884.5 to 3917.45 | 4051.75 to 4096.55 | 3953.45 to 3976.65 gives 0.16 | 12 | 10.8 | 13.2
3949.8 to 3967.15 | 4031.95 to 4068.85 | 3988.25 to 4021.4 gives -0.05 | 11.5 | 13.3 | 13.8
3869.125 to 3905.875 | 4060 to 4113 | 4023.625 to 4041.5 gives -0.10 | 12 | 13.7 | 12.7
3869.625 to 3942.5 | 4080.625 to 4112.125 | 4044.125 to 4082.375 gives -0.13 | 12.2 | 13.6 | 12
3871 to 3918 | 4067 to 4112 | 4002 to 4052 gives -0.07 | 12.2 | 13.3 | 12.6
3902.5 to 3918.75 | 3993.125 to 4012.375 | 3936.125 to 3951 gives 0.06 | 13.3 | 12.5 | 13.1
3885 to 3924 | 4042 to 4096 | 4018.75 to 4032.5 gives -0.01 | 12.3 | 13.1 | 13.3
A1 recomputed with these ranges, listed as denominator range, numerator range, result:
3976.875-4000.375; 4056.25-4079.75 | 1.09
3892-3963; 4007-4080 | 1.18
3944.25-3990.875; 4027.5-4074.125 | 1.25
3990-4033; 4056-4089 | 1.05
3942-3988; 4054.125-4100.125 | 1.18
